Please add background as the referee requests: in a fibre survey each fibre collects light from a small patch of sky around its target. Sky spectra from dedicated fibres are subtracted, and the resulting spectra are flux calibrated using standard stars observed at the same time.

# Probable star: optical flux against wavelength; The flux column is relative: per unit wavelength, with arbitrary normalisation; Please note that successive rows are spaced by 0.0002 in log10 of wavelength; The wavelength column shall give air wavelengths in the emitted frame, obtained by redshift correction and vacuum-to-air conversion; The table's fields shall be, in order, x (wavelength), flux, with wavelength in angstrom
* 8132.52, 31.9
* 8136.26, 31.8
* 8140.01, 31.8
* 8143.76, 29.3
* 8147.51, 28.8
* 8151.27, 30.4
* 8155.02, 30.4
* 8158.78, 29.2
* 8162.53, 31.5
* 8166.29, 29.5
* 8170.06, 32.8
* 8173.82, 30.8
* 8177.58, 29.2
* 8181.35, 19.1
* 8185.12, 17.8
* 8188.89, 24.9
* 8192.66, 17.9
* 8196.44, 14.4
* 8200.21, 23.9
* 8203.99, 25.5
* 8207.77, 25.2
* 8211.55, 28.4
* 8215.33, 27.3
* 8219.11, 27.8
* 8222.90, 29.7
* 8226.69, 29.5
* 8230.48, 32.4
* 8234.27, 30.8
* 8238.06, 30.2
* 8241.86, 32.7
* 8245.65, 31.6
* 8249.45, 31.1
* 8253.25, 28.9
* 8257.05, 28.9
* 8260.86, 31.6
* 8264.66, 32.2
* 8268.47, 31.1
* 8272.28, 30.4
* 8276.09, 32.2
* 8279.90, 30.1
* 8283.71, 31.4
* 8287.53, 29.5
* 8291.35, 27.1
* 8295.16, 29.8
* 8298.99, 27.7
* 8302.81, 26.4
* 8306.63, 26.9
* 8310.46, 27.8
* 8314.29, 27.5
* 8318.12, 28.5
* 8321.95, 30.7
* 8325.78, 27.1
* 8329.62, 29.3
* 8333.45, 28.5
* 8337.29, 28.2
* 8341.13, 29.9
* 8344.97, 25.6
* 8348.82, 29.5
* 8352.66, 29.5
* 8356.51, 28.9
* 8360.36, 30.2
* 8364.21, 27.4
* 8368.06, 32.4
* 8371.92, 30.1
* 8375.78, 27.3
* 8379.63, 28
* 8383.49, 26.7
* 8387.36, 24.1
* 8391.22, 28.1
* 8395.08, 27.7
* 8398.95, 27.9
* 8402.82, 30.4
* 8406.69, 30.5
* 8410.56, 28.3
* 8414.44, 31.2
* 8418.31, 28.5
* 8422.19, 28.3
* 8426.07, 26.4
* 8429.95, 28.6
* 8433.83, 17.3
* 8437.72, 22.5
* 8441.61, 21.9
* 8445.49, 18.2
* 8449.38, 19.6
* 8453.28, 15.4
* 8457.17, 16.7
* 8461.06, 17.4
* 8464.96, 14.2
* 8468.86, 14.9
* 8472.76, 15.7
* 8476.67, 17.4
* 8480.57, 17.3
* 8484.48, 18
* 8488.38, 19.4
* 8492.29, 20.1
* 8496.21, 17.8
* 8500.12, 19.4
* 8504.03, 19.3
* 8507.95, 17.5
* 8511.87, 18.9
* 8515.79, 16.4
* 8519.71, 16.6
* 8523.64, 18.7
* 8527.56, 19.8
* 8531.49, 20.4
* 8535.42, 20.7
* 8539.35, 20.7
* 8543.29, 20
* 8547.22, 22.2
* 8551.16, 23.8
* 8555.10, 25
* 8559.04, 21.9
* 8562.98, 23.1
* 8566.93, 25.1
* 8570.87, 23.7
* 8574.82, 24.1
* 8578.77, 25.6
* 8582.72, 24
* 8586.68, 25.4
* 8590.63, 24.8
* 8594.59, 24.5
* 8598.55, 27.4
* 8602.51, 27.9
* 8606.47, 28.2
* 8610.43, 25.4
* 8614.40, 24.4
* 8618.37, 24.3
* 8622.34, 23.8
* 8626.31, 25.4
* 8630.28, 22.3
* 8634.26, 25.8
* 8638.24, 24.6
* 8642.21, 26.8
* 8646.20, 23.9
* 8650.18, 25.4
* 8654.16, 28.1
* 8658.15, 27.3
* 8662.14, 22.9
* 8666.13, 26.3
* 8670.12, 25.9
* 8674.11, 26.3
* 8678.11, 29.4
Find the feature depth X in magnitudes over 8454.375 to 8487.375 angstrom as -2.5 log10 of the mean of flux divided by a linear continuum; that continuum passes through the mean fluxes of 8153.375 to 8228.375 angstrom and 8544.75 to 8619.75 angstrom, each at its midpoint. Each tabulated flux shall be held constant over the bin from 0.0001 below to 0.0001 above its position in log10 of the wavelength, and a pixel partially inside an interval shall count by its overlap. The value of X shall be 0.46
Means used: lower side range 26.2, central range 16.5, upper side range 24.8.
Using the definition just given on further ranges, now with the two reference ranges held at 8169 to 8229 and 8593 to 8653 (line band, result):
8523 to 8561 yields 0.18 mag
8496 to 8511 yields 0.33 mag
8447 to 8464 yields 0.42 mag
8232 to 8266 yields -0.22 mag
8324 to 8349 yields -0.12 mag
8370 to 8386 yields -0.11 mag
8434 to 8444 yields 0.19 mag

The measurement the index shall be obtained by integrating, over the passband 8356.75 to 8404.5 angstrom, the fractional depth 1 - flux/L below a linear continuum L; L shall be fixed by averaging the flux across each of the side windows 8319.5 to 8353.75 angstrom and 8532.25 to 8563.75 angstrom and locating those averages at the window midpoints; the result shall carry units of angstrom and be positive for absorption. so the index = -1.85 angstrom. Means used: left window 28.7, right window 22.1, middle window 28.4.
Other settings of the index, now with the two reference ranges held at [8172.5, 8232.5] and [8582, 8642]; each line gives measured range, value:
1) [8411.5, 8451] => 1.4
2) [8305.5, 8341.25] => -4.5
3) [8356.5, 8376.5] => -3.4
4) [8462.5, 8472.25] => 4.0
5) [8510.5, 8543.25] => 8.0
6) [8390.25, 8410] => -2.9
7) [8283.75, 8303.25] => -2.6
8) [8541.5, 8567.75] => 2.4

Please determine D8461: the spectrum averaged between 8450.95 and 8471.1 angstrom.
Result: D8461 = 15.8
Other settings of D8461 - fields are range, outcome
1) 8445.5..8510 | 17.5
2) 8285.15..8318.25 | 27.9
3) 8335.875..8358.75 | 28.6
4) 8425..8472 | 19.2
